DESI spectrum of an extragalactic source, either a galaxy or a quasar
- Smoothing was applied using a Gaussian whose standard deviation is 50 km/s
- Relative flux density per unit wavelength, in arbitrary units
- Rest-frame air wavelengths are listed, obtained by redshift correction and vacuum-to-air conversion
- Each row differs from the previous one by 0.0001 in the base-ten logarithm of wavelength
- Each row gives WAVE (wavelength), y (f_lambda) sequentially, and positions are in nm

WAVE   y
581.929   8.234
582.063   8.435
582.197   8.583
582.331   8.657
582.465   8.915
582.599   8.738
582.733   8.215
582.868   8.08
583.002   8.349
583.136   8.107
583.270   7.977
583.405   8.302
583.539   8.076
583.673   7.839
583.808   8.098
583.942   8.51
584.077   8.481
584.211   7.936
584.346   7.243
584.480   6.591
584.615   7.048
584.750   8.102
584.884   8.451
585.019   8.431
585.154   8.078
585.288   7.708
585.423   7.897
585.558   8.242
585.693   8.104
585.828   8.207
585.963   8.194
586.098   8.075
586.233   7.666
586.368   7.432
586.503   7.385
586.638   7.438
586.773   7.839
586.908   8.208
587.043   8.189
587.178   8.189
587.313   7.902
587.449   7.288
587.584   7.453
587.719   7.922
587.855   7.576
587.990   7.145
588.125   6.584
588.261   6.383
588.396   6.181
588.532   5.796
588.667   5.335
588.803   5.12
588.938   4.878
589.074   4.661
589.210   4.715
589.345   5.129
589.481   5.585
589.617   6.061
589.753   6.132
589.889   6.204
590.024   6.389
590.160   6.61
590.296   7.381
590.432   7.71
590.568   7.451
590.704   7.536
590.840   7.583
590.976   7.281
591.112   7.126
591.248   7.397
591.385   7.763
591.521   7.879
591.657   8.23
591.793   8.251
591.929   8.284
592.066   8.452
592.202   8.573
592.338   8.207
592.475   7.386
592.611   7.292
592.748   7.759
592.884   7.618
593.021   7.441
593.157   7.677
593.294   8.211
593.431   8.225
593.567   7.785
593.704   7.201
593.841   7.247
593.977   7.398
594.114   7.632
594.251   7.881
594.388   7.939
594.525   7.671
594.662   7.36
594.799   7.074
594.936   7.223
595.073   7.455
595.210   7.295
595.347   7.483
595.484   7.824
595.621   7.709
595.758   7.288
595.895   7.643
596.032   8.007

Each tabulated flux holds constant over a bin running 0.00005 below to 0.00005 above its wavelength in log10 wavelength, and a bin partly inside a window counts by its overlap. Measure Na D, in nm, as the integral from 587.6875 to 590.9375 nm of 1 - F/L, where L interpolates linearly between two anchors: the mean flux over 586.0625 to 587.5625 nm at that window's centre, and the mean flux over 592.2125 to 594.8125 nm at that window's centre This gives 0.59 nm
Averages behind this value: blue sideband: 7.77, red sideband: 7.66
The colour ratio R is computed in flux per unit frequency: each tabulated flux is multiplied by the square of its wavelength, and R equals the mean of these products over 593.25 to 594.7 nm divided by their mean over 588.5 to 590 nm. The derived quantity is 1.4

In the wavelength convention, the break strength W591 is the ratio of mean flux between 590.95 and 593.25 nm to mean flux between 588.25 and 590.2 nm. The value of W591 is 1.38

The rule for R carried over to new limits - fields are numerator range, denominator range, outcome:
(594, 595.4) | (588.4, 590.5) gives 1.30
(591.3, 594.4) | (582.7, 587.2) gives 1.01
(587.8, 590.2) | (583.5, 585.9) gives 0.75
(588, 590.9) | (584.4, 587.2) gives 0.79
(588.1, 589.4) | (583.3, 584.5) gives 0.70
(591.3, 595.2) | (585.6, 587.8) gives 1.01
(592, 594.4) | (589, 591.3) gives 1.20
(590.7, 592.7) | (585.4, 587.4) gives 1.01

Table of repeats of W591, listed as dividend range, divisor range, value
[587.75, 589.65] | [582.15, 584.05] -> 0.70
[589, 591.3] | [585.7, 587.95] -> 0.83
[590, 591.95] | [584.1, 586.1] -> 0.95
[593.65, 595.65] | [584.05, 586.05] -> 0.95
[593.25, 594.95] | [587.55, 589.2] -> 1.23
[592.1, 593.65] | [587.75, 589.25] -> 1.32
